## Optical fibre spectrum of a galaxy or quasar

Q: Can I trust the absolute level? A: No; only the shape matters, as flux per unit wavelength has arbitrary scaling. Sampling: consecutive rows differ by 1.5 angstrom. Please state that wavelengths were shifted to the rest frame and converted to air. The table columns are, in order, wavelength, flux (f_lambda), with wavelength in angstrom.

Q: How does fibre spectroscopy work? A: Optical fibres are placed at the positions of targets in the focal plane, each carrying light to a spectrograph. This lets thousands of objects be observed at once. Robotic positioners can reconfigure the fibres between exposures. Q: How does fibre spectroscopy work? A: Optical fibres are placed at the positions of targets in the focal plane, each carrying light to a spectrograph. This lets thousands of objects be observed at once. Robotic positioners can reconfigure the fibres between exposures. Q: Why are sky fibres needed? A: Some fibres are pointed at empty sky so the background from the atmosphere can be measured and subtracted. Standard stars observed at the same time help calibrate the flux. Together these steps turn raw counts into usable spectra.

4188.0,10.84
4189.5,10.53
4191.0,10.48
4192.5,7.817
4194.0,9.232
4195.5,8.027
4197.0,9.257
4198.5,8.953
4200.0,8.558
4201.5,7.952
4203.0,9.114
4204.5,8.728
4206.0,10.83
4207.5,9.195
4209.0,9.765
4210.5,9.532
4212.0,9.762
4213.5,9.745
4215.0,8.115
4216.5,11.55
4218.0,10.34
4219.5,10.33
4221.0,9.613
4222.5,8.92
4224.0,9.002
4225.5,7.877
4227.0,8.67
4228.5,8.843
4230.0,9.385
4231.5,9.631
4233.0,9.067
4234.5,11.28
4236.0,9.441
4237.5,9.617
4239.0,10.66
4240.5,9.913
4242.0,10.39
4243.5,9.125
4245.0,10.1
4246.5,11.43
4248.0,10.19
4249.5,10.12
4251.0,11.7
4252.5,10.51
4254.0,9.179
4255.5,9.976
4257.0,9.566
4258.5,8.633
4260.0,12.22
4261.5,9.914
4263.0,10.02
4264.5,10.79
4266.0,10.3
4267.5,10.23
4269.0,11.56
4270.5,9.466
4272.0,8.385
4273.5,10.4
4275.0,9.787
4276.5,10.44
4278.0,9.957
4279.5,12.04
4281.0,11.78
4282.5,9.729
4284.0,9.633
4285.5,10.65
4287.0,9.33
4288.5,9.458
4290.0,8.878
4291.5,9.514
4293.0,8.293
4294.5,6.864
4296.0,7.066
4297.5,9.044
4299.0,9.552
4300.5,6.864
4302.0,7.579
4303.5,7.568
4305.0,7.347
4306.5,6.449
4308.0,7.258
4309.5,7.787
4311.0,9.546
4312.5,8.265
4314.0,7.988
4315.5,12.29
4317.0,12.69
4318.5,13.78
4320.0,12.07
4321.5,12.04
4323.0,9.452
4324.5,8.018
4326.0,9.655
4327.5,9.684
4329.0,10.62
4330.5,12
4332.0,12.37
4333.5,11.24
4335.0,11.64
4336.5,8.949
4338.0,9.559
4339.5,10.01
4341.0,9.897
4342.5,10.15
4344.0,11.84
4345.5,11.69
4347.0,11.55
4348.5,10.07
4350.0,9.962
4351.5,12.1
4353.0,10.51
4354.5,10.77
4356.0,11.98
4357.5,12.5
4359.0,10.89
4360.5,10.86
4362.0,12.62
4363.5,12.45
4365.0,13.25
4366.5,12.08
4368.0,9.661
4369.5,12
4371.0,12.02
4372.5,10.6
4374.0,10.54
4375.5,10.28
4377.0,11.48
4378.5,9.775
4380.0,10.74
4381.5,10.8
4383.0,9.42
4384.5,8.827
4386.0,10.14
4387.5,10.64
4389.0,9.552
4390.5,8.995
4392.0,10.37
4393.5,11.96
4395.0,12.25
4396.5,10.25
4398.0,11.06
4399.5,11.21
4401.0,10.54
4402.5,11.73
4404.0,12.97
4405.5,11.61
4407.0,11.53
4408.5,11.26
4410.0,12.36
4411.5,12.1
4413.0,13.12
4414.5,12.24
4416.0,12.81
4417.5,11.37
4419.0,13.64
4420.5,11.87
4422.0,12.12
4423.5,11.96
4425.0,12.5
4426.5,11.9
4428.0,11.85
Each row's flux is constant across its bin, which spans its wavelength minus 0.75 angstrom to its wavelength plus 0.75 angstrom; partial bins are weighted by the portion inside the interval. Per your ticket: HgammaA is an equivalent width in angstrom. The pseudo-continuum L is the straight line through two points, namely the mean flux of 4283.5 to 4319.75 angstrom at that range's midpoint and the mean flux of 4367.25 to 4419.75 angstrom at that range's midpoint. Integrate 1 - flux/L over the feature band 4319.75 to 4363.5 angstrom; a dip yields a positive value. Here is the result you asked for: -4.3 angstrom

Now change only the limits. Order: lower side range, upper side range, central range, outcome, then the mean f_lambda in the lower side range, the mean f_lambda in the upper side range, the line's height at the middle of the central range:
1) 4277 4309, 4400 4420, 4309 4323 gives -1.8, 8.81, 12.1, 9.45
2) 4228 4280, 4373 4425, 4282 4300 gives 2.5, 10.1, 11.2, 10.4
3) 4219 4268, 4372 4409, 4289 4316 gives 5.4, 9.89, 10.7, 10.2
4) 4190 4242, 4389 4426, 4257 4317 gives 5.2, 9.41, 11.7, 10.3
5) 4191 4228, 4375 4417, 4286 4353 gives 3.9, 9.23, 11.1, 10.3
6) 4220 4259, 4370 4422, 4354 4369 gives -1.2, 9.74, 11.2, 10.9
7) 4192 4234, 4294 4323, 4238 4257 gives -2.2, 9.23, 9.08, 9.18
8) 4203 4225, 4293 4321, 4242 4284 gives -4.6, 9.63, 8.9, 9.25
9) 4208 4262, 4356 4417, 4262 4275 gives 0.0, 9.83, 11.2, 10.1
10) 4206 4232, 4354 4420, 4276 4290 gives -0.1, 9.47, 11.3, 10.2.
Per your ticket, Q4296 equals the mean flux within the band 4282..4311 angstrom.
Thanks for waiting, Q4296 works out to 8.38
